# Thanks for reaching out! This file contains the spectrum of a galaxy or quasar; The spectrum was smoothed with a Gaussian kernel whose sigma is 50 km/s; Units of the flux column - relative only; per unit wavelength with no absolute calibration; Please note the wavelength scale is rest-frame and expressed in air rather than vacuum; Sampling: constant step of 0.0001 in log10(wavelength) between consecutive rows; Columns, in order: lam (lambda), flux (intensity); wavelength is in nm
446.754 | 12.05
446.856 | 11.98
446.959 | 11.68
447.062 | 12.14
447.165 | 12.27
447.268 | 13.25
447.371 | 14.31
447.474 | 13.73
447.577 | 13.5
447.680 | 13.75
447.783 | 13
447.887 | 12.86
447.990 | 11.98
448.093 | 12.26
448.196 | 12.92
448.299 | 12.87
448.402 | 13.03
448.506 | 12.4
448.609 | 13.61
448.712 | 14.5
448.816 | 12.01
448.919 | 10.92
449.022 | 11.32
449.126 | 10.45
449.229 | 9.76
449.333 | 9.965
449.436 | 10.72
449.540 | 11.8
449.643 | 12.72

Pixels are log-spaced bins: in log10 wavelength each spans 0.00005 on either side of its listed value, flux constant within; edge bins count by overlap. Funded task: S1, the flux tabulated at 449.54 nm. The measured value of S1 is 11.8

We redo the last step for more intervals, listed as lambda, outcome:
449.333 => 9.965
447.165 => 12.27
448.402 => 13.03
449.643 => 12.72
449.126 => 10.45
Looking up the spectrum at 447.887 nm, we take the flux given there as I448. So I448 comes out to 12.86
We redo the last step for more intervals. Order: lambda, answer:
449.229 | 9.76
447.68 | 13.75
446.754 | 12.05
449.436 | 10.72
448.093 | 12.26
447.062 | 12.14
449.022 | 11.32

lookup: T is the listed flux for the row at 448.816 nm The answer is 12.01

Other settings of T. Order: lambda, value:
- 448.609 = 13.61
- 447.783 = 13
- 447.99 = 11.98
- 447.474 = 13.73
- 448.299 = 12.87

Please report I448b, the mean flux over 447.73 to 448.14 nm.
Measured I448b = 12.5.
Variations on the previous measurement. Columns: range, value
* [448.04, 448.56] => 12.7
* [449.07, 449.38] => 10.1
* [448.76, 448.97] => 11.5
